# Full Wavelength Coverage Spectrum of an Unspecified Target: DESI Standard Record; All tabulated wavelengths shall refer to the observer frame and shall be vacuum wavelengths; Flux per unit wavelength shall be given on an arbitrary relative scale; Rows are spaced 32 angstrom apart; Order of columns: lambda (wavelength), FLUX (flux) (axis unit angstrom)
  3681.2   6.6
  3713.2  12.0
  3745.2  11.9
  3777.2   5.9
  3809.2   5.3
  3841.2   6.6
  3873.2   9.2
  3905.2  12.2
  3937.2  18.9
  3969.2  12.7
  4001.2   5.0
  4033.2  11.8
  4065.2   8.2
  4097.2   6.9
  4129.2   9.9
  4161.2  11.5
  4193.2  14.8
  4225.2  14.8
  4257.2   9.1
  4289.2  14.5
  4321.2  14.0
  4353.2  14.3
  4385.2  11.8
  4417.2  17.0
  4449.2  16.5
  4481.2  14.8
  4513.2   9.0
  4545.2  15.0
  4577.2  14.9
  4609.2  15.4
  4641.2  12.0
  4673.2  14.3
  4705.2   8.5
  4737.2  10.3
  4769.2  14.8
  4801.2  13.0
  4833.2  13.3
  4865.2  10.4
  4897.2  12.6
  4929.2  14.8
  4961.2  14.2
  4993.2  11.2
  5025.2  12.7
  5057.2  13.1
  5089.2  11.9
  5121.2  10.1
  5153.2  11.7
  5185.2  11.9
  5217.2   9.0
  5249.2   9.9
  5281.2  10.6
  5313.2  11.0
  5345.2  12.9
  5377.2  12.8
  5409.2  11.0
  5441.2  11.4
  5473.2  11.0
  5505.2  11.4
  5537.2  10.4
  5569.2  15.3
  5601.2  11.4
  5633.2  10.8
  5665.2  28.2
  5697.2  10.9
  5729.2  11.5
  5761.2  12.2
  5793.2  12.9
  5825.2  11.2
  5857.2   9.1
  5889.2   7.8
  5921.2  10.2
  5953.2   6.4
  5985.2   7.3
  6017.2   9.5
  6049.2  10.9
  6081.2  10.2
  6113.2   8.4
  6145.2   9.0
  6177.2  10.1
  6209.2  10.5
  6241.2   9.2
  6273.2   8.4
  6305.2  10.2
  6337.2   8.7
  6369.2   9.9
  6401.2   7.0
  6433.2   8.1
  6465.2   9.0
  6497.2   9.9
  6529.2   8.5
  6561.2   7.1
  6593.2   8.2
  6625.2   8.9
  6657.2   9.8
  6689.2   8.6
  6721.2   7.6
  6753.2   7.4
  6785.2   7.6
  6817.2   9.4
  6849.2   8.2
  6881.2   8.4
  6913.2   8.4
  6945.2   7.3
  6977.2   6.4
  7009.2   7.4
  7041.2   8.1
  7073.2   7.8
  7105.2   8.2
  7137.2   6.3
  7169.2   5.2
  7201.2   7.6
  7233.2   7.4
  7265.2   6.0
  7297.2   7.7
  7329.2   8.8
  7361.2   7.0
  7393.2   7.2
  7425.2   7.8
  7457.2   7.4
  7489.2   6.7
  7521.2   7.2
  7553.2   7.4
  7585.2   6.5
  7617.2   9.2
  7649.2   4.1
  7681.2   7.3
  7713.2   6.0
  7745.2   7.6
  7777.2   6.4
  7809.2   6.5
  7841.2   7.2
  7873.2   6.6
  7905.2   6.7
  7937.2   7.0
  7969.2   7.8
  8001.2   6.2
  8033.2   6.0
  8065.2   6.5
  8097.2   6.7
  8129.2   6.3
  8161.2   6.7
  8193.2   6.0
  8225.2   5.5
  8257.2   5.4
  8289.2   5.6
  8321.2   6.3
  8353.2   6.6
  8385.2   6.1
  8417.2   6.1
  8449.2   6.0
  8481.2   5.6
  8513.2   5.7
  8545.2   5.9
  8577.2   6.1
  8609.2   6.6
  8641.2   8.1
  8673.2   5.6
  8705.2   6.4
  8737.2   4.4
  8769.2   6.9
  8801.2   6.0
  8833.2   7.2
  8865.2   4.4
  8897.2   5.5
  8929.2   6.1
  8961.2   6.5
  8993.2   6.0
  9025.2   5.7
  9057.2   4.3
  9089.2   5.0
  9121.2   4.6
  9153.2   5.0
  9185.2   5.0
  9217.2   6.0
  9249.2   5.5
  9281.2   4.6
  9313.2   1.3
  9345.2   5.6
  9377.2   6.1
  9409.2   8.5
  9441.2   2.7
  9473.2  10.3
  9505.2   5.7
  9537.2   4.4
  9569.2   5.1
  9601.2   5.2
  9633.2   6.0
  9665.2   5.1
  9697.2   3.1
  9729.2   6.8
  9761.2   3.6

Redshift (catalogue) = 0.13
